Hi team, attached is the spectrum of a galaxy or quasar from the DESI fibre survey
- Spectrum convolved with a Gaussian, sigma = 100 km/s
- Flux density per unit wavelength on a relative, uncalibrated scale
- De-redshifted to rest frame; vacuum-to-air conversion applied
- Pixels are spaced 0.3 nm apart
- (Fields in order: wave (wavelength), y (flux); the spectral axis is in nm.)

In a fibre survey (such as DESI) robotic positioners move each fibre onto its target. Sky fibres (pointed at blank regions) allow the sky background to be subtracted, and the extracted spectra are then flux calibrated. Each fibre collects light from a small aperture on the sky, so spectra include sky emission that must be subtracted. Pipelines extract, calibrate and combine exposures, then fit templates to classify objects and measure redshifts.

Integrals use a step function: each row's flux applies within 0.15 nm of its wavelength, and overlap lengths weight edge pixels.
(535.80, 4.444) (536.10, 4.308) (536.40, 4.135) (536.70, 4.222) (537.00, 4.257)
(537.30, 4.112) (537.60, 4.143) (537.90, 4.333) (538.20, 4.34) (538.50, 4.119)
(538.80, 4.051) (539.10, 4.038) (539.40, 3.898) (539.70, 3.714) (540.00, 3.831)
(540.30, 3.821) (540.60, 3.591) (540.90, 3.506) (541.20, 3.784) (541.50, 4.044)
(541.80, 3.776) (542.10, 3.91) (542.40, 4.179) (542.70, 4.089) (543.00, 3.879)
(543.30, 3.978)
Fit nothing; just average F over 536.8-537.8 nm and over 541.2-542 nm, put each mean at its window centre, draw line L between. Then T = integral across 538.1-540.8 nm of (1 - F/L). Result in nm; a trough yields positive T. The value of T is 0.08 nm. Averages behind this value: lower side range 4.18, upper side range 3.89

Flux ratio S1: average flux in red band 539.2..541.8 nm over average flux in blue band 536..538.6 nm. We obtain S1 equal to 0.9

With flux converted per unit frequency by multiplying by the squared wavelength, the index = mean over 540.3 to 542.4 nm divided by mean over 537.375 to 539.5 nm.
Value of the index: 0.9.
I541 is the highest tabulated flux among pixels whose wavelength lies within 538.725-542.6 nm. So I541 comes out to 4.179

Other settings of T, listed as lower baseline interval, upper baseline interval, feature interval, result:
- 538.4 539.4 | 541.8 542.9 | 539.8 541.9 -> 0.14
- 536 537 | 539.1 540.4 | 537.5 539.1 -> -0.07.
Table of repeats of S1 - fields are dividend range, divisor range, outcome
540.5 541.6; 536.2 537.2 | 0.89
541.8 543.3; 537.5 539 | 0.95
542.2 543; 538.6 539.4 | 1.01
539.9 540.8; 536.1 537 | 0.89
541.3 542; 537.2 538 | 0.93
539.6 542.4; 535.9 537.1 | 0.90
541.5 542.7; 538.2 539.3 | 0.97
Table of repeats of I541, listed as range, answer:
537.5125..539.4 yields 4.34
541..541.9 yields 4.044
